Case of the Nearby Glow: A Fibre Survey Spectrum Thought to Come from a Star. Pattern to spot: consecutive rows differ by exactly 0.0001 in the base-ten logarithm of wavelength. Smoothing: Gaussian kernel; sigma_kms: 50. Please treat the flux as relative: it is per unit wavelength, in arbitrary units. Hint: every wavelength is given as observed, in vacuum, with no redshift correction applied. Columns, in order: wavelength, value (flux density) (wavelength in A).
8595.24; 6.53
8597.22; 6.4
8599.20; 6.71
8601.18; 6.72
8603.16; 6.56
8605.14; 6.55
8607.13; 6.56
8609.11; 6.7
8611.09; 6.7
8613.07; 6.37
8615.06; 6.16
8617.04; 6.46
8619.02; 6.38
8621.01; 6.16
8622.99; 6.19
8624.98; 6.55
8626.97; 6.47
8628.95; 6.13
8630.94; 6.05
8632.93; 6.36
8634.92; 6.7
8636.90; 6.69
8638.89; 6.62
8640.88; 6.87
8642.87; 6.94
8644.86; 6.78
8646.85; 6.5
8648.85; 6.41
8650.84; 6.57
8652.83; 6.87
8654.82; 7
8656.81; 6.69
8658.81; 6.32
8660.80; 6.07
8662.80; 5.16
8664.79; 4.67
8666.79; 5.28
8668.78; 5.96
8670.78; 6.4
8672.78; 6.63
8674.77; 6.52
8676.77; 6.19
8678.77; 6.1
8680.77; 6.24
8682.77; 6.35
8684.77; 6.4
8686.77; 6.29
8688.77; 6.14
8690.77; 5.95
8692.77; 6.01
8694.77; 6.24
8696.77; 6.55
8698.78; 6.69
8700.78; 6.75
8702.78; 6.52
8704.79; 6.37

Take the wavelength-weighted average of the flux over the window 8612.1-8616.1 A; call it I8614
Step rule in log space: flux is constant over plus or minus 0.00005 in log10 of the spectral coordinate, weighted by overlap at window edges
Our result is 6.26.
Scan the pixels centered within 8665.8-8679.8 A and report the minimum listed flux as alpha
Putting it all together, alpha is 5.28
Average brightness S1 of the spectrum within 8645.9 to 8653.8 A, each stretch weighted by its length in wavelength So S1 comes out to 6.58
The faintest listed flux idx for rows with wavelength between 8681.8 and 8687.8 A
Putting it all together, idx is 6.29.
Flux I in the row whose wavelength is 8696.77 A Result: 6.55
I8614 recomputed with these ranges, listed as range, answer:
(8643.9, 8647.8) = 6.64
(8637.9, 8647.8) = 6.74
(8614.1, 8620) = 6.34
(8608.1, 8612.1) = 6.71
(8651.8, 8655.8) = 6.94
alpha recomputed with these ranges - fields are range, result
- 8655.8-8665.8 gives 4.67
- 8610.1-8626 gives 6.16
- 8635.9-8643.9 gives 6.62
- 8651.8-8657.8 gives 6.69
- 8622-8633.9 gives 6.05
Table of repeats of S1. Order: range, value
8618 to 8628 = 6.35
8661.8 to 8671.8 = 5.49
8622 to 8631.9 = 6.28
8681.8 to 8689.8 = 6.29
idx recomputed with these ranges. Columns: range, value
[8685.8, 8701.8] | 5.95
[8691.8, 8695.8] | 6.01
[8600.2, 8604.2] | 6.56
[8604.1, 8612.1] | 6.55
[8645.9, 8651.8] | 6.41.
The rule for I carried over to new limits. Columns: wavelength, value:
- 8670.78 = 6.4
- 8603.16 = 6.56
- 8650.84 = 6.57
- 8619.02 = 6.38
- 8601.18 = 6.72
